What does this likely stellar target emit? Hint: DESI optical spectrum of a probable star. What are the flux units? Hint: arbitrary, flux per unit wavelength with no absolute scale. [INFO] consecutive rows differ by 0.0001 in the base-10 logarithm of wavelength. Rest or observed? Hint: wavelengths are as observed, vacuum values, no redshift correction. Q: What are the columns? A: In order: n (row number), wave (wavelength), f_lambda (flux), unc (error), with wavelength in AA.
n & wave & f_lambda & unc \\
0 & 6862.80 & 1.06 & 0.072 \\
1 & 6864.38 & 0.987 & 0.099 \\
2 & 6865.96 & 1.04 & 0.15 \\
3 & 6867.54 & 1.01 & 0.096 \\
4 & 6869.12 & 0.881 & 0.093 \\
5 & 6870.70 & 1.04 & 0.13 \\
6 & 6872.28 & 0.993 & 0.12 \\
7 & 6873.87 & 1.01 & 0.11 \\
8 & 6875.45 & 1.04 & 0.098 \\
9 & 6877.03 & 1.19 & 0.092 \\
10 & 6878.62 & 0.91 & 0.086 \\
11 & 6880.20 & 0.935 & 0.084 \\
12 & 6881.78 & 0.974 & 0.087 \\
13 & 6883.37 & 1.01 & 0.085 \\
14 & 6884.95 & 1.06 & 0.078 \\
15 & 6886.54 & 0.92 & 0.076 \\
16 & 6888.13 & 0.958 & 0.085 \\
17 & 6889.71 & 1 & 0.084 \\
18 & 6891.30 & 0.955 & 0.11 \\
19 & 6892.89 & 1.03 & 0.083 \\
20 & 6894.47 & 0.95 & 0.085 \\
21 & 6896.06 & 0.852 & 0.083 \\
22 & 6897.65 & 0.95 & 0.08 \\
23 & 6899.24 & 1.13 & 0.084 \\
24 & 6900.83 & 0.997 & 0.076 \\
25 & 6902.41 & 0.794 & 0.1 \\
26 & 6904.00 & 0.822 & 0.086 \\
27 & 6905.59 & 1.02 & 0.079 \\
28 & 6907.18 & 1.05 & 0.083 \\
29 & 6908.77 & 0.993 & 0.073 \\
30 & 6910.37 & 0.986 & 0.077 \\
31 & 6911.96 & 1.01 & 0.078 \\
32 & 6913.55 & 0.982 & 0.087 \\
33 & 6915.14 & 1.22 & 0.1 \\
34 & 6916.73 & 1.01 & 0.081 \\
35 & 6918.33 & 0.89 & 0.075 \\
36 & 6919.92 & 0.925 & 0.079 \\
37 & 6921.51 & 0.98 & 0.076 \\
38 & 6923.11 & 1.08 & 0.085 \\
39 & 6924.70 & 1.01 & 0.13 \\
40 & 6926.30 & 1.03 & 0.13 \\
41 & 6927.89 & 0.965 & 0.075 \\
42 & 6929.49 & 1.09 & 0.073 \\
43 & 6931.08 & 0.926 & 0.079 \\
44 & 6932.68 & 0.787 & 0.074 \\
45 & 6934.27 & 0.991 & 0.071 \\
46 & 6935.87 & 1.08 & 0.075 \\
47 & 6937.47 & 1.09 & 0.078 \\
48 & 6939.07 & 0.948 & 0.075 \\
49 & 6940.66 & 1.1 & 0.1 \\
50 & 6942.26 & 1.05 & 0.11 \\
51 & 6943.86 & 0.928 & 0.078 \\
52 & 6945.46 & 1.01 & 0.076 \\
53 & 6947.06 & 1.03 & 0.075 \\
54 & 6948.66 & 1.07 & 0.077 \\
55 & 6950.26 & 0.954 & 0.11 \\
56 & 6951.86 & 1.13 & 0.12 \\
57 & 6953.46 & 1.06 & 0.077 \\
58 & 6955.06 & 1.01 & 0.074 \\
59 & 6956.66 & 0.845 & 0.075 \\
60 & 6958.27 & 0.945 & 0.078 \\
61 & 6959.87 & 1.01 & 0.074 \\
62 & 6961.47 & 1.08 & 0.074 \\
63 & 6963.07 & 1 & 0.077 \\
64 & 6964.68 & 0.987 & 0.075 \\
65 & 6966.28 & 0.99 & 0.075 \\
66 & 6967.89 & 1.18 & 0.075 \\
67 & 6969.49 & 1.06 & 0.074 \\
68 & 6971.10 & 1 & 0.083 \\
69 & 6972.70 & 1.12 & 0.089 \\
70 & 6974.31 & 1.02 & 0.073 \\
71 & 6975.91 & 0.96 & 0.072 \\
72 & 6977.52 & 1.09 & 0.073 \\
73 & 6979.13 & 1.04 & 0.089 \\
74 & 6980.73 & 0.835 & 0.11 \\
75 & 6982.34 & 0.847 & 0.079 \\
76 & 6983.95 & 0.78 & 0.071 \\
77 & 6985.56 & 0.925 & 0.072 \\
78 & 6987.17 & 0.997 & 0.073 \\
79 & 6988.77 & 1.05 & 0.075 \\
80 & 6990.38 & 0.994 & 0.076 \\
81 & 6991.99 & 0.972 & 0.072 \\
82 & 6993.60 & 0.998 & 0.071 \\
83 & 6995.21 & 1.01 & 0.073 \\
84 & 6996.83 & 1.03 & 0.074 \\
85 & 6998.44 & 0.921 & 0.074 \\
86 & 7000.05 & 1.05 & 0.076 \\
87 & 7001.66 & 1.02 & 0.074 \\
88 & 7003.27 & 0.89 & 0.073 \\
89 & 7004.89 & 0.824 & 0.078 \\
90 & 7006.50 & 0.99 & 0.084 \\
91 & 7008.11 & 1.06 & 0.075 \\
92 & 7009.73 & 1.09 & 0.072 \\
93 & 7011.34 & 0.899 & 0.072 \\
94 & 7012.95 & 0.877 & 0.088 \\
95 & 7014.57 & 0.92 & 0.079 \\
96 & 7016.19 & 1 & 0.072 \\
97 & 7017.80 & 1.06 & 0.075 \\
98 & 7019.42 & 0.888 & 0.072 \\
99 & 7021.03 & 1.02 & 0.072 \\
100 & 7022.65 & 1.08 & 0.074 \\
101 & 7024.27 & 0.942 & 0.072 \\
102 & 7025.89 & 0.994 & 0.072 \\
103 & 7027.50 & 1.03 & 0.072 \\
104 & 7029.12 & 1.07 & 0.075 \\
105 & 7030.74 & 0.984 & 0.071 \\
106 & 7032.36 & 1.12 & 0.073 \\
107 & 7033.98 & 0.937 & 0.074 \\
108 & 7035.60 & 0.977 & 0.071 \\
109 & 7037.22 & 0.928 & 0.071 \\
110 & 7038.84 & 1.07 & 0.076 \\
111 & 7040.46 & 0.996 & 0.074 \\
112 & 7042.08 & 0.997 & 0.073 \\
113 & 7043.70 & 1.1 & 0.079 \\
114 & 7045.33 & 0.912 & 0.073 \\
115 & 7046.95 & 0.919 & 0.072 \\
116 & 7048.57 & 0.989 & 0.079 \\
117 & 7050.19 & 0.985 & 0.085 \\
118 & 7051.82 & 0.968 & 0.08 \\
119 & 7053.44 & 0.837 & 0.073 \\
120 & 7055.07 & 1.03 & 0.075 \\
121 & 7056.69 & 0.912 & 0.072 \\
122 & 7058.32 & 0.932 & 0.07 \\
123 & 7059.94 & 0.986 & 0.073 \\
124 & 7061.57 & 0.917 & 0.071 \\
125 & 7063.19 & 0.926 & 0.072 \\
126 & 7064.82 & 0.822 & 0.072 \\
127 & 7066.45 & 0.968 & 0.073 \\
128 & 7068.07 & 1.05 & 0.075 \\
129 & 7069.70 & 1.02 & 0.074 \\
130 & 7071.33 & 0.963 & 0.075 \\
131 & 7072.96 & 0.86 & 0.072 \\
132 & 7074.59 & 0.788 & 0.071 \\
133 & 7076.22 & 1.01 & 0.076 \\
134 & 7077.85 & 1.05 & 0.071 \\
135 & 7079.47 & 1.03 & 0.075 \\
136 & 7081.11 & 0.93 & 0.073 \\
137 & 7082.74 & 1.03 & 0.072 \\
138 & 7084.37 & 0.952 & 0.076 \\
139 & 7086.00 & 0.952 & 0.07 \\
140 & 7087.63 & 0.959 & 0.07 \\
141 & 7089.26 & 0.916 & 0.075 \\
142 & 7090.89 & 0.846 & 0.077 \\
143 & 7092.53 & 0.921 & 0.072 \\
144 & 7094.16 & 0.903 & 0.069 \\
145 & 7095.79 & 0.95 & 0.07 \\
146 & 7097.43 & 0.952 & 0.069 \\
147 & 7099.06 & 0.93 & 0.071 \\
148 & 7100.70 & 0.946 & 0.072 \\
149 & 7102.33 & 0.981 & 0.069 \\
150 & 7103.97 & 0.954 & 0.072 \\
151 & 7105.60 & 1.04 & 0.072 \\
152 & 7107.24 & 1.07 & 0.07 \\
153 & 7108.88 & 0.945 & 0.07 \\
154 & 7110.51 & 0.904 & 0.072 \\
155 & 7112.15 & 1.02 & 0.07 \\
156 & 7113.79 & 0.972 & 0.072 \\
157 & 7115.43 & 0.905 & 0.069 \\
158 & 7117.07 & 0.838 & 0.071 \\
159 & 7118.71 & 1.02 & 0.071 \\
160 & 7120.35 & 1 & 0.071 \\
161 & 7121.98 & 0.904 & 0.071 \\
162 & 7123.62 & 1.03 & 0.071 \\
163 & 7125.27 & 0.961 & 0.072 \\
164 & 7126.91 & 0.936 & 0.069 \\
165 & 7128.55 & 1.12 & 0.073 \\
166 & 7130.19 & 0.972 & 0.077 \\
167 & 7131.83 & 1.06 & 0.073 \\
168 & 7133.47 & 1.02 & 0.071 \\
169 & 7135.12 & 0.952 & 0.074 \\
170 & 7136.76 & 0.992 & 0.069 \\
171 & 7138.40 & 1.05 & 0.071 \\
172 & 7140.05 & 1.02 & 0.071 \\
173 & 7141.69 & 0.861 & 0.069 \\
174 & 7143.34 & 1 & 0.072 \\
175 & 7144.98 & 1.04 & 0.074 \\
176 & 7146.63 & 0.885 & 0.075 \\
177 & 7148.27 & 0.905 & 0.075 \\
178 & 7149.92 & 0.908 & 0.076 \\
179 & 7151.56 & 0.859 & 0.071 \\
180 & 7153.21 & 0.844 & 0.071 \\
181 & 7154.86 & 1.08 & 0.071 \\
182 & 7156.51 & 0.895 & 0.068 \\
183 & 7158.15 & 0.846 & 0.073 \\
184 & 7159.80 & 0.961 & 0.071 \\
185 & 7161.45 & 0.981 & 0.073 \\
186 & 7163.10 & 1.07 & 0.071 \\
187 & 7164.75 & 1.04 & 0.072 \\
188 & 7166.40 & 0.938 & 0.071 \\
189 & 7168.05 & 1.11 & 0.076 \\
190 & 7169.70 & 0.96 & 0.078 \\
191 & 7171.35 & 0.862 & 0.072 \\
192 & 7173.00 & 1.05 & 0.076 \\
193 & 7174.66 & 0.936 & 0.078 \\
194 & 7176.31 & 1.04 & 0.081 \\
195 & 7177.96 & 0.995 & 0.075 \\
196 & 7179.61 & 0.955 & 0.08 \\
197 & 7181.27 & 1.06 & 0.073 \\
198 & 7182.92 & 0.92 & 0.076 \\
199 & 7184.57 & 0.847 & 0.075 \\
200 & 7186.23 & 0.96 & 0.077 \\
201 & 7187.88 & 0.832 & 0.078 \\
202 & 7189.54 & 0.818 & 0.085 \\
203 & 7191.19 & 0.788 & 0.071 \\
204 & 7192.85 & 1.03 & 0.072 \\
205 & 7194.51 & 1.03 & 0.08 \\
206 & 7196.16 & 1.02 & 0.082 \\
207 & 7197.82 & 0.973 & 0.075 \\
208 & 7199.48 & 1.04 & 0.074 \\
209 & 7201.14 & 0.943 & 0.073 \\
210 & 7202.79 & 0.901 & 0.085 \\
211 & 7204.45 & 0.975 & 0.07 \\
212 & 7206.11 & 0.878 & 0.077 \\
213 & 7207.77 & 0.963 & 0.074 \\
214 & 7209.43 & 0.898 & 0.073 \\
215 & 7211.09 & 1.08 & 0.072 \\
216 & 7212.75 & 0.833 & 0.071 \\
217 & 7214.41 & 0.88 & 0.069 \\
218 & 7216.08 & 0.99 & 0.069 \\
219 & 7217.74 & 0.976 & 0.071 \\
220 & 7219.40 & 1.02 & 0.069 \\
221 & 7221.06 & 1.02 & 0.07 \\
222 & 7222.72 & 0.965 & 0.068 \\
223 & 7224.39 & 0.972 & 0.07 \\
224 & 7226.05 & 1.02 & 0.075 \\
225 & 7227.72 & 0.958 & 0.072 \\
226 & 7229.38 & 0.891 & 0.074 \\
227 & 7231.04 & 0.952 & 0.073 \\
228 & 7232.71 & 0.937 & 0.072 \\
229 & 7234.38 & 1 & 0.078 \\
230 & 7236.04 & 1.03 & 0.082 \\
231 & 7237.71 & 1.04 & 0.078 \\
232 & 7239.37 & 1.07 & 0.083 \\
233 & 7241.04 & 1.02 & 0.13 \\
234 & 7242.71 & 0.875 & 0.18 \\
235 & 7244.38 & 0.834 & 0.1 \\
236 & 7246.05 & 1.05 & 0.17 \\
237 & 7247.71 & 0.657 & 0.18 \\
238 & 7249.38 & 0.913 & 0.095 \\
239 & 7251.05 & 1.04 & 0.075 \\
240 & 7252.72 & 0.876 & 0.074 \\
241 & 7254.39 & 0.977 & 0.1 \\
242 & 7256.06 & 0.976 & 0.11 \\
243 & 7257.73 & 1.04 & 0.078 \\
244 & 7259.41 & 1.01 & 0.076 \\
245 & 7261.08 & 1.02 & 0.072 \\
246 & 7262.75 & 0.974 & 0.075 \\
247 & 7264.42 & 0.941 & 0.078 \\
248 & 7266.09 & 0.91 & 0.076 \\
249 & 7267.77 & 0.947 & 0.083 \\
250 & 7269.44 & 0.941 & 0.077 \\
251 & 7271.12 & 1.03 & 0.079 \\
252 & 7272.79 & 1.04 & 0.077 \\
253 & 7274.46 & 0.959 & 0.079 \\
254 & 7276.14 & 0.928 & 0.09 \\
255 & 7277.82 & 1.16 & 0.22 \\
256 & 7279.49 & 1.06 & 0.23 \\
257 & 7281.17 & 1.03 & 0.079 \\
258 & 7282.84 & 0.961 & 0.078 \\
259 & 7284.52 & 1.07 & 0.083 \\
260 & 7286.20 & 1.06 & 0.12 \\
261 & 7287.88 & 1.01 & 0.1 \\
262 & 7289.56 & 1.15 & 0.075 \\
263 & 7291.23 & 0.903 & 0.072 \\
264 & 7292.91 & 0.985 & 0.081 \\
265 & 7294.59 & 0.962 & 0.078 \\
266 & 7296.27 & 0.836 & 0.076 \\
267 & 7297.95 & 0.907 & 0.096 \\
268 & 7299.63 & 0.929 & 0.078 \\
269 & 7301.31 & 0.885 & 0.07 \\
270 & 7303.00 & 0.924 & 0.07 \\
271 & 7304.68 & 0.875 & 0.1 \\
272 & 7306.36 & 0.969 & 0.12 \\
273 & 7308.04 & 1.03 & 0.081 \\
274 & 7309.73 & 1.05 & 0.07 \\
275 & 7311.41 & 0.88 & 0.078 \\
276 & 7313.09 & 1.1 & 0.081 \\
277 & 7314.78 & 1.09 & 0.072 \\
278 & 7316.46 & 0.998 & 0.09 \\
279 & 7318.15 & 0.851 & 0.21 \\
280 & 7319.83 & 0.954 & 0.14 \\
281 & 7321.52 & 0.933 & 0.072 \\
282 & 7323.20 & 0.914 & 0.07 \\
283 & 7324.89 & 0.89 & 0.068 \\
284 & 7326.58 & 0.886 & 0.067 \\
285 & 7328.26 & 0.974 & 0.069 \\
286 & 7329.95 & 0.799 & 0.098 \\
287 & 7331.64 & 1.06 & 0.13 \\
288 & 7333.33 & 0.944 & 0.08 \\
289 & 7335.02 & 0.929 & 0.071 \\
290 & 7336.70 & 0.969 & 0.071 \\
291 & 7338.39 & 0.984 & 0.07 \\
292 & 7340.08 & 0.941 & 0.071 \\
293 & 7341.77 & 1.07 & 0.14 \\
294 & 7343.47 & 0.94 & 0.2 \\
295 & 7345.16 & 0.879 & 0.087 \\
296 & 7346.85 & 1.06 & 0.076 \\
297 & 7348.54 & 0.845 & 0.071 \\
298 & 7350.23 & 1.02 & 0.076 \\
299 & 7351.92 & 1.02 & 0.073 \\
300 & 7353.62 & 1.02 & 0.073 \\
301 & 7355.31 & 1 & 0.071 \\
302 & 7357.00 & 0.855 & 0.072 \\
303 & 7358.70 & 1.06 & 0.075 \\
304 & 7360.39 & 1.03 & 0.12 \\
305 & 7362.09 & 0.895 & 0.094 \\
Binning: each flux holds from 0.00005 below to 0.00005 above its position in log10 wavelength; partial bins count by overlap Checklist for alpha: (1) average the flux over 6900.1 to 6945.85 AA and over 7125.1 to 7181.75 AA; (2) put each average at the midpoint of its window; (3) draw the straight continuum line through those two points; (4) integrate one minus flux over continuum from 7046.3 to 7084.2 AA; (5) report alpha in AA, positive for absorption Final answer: 1.1 AA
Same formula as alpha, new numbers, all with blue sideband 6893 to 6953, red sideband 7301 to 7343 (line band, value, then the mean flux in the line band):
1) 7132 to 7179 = 0.2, 0.969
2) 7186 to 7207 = 0.7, 0.937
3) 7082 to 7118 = 1.1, 0.949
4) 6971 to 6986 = 0.5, 0.961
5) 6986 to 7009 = 0.1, 0.985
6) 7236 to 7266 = 0.1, 0.961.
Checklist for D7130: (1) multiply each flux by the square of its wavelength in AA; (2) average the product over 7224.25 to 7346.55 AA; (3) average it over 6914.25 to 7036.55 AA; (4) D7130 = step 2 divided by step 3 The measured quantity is 1.06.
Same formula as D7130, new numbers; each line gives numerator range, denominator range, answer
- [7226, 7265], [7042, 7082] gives 1.06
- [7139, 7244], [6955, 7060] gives 1.03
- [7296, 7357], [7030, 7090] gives 1.06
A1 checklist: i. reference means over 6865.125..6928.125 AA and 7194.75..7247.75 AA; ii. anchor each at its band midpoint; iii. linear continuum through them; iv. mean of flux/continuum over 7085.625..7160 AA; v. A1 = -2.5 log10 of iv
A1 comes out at 0.02 mag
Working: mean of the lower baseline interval 0.99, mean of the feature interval 0.957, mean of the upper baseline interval 0.964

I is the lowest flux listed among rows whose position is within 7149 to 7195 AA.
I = 0.788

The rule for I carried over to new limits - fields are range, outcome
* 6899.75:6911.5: 0.794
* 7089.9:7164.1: 0.838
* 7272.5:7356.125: 0.799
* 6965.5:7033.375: 0.78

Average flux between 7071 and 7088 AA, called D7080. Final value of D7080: 0.957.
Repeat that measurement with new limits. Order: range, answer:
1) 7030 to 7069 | 0.969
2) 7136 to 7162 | 0.945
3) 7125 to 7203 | 0.964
